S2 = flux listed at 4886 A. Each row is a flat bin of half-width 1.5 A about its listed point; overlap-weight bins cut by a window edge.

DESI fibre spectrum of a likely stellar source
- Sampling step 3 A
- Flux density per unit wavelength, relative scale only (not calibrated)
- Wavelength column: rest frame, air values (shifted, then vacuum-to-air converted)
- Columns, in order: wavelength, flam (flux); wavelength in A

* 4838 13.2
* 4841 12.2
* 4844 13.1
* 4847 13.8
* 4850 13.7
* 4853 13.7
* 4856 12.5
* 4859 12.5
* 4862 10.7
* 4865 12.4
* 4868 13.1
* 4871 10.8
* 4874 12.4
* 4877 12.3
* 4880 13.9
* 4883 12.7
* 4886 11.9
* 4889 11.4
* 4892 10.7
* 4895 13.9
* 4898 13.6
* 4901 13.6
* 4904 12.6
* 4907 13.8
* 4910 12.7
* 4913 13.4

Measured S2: 11.9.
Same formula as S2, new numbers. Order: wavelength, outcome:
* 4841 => 12.2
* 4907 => 13.8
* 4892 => 10.7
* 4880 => 13.9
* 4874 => 12.4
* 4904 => 12.6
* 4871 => 10.8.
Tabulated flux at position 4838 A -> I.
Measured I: 13.2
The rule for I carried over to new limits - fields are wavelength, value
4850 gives 13.7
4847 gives 13.8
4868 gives 13.1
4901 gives 13.6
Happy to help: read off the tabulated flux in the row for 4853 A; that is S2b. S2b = 13.7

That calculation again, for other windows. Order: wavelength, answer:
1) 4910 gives 12.7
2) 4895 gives 13.9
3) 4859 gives 12.5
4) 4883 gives 12.7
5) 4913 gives 13.4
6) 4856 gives 12.5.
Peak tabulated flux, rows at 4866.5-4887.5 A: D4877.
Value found 13.9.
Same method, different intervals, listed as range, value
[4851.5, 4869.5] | 13.7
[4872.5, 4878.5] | 12.4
